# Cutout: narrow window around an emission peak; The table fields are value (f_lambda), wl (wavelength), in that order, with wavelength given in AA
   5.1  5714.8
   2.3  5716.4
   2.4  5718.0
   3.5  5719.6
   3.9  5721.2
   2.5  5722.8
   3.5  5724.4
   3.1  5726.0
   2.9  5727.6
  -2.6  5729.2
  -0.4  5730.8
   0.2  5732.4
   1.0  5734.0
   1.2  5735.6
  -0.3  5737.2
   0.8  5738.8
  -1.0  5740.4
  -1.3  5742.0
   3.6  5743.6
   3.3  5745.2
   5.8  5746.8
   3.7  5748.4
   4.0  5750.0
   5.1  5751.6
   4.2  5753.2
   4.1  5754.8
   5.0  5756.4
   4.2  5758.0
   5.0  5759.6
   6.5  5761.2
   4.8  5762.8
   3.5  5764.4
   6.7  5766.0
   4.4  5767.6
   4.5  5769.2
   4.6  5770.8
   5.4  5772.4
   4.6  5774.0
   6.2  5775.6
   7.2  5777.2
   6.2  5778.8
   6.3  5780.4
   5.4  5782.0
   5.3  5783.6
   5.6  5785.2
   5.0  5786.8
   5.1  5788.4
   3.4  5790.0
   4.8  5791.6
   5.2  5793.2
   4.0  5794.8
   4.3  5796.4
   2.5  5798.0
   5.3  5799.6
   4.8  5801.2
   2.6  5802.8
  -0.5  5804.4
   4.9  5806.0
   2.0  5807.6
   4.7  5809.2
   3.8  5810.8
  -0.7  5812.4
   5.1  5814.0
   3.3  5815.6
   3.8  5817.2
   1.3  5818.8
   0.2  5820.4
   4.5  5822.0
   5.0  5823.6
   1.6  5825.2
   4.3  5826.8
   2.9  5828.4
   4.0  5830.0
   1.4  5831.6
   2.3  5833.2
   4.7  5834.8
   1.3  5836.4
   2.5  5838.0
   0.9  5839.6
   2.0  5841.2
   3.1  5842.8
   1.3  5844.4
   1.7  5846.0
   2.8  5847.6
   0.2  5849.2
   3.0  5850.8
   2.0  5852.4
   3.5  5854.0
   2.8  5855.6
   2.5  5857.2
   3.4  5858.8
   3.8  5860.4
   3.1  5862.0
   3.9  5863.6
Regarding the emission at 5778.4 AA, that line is C IV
